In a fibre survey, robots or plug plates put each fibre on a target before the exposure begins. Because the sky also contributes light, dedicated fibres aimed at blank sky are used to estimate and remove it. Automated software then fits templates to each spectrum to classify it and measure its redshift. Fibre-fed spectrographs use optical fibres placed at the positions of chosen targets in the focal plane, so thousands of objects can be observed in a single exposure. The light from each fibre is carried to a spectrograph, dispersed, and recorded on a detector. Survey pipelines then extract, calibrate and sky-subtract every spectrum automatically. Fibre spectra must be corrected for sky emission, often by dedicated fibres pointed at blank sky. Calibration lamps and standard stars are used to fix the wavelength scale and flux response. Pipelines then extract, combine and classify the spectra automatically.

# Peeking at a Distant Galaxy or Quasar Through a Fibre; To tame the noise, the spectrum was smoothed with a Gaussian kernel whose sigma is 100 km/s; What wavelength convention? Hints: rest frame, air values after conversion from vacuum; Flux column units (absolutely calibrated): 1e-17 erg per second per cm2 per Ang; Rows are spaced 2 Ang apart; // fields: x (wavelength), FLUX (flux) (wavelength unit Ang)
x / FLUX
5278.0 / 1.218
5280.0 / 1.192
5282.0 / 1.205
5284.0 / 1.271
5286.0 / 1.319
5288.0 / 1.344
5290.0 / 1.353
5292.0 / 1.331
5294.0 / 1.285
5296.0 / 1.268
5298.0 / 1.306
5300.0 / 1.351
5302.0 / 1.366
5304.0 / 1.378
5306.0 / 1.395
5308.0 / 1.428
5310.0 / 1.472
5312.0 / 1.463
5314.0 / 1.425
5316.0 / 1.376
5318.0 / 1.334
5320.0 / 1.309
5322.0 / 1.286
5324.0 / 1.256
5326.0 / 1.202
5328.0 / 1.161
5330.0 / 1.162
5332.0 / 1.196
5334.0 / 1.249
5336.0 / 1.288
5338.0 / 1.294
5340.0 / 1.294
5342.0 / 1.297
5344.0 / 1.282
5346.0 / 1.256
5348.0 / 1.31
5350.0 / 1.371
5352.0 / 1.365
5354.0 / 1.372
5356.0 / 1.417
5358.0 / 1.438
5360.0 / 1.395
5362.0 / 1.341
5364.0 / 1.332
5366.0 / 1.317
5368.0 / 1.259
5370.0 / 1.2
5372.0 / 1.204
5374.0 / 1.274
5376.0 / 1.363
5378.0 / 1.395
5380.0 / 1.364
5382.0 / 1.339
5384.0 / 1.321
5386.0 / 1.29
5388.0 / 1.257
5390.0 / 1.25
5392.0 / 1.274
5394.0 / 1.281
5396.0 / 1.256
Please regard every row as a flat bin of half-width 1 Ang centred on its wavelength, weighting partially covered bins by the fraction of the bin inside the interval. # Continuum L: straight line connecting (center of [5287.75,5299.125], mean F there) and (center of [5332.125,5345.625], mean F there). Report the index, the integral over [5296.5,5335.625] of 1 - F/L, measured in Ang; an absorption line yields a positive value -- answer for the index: -0.8 Ang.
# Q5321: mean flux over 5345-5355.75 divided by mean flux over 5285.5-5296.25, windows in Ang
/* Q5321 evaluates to 1.02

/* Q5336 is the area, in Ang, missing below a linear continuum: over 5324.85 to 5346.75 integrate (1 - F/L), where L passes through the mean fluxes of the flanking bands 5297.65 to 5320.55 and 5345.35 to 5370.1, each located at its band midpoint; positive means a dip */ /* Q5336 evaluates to 1.9 Ang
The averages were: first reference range 1.39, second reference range 1.34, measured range 1.24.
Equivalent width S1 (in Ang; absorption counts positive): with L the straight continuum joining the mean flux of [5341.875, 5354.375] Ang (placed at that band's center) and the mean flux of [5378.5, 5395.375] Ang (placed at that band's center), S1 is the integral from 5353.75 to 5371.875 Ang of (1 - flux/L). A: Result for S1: -0.28 Ang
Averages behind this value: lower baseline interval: 1.32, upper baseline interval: 1.3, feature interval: 1.33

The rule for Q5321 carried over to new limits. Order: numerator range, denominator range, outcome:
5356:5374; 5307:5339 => 1.01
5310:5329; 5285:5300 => 1.00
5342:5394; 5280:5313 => 0.98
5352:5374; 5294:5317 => 0.96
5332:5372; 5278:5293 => 1.02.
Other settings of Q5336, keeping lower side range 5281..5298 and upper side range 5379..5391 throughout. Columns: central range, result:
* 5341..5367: -0.9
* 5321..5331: 0.7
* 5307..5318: -1.1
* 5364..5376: 0.3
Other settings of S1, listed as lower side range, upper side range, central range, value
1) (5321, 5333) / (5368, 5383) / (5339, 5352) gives -0.63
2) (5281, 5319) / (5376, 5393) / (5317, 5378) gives 1.58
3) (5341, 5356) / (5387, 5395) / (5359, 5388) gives -0.46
